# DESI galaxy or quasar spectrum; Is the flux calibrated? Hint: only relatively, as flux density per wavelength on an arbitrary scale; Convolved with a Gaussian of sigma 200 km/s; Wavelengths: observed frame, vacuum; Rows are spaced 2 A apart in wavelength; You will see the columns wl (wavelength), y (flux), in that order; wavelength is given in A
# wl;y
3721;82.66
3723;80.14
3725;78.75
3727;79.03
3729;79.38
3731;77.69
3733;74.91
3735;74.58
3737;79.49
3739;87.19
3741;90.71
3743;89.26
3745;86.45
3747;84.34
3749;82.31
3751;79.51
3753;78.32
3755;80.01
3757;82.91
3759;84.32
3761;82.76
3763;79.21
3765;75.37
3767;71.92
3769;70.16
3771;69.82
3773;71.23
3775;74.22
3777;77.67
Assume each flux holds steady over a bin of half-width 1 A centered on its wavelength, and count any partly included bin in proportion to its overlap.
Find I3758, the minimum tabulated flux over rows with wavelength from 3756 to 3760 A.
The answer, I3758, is 82.91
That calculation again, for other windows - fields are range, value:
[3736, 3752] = 79.49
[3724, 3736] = 74.58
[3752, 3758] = 78.32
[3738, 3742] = 87.19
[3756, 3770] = 70.16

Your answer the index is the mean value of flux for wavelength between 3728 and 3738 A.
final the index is 77.2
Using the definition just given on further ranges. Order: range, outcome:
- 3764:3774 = 71.7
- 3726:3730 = 79.2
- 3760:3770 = 75.9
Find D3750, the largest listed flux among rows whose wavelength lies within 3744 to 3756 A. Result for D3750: 86.45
